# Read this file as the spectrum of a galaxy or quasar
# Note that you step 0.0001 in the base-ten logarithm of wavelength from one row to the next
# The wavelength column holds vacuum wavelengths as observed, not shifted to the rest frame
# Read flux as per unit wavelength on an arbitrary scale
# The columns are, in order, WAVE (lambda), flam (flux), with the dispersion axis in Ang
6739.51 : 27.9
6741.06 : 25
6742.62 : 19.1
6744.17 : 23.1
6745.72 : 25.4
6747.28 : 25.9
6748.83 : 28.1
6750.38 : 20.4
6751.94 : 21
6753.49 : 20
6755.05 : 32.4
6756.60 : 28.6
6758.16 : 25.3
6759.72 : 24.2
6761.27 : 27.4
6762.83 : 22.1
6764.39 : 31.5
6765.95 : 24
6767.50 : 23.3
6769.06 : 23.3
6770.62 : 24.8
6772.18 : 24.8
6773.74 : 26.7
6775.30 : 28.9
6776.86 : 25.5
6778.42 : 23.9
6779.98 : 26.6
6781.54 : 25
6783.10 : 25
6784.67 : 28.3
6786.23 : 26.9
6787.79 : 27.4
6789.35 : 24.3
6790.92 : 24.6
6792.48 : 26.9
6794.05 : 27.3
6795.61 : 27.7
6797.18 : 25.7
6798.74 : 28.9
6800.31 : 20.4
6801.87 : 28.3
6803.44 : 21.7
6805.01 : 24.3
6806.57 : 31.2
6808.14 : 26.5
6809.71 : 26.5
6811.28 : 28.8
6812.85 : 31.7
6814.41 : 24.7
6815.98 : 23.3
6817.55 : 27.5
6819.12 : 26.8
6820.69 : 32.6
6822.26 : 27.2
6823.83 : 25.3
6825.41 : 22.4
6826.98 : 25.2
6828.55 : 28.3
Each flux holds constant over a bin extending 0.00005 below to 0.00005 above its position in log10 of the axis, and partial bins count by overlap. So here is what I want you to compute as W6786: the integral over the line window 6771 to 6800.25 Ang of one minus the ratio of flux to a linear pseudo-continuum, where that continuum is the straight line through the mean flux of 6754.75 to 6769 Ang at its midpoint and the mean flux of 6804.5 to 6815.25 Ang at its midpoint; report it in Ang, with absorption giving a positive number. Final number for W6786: 0.8 Ang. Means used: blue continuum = 26.2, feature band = 26.2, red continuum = 27.8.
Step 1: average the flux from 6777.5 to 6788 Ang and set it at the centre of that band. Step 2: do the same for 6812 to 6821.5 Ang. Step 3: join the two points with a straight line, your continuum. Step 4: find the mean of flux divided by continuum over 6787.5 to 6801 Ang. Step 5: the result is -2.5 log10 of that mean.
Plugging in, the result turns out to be 0.03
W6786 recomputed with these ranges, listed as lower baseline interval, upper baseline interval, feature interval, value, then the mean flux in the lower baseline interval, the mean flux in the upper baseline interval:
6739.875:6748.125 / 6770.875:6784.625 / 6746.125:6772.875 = -0.3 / 23.9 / 25.9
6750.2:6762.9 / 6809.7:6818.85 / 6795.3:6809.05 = 0.3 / 24.9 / 27.1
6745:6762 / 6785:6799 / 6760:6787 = 0.3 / 25.3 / 26.6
